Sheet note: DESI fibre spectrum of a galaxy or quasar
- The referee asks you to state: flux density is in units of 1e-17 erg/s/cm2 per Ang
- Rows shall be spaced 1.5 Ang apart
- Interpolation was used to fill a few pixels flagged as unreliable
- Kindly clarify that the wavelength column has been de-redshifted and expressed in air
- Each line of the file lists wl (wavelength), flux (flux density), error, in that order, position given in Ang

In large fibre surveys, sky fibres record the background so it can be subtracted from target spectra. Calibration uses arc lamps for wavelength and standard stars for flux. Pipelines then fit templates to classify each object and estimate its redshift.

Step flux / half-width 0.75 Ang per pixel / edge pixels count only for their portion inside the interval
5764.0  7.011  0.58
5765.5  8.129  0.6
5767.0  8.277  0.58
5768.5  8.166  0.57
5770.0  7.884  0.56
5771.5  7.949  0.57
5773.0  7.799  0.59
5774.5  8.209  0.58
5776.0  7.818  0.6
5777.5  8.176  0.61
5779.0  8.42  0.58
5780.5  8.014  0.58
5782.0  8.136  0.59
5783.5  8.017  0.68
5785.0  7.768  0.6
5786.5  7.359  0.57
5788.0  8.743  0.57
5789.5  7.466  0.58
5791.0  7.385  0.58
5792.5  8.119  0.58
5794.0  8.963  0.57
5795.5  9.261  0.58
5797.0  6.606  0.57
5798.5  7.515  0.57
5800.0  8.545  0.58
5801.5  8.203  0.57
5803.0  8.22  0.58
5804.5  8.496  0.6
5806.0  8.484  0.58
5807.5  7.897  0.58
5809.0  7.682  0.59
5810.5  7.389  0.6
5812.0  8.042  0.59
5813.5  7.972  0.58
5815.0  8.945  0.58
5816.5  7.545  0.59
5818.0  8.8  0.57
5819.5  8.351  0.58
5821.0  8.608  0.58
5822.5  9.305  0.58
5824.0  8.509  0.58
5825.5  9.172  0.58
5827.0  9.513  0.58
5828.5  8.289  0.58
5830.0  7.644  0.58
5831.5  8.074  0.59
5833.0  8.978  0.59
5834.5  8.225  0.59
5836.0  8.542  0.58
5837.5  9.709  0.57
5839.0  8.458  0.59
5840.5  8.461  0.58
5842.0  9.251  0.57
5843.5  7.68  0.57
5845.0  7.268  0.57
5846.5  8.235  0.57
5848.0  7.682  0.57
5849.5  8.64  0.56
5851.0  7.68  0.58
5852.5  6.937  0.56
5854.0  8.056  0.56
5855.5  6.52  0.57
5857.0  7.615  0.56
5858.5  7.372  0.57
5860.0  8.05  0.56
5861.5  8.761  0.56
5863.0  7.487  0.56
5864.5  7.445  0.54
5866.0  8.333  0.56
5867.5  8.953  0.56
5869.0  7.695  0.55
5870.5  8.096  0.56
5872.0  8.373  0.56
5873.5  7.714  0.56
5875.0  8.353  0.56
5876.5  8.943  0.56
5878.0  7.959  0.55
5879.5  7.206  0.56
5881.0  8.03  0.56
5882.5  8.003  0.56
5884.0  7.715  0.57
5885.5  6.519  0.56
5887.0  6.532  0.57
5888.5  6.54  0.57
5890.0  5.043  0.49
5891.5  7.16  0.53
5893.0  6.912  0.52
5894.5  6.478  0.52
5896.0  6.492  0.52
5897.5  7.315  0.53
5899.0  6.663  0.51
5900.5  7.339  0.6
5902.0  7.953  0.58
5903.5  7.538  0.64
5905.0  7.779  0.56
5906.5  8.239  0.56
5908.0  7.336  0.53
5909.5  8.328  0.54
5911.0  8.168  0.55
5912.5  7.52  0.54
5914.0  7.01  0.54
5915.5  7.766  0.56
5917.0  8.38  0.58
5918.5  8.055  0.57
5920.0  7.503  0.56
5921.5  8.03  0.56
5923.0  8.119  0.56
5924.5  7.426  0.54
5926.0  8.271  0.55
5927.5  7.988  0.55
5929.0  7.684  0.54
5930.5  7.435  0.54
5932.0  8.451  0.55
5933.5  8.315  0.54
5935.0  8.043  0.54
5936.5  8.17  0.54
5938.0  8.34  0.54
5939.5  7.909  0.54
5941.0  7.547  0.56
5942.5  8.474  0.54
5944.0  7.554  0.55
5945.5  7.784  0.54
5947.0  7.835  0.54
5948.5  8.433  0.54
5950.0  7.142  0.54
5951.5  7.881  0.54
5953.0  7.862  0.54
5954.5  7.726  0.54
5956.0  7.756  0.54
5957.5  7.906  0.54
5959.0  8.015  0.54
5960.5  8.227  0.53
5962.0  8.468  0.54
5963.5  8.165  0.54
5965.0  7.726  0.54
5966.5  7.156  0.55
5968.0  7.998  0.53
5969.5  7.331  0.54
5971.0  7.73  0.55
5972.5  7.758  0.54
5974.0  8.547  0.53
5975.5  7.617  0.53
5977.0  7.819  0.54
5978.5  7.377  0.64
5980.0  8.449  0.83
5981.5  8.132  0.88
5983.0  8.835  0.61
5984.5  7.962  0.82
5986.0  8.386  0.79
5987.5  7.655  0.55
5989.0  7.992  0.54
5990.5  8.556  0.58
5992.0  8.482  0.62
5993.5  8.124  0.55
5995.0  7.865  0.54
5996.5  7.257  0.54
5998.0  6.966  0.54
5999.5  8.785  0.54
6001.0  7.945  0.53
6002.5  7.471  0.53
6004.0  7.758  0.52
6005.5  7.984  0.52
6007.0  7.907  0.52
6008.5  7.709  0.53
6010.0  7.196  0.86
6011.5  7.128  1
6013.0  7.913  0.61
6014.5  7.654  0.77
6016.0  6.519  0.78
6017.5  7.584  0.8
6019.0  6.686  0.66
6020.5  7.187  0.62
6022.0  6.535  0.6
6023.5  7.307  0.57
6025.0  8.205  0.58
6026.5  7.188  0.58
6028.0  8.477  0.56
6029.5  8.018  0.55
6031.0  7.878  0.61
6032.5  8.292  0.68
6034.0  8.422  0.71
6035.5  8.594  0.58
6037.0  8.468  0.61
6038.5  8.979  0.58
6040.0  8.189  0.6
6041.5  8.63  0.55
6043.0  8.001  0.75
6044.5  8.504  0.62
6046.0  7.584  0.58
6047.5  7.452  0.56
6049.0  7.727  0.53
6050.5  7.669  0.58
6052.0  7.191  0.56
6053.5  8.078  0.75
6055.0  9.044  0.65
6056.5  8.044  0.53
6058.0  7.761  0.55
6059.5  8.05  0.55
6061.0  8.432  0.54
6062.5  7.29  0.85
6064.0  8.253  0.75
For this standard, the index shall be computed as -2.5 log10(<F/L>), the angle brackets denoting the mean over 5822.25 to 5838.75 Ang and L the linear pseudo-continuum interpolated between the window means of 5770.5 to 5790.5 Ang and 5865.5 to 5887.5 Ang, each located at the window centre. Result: -0.10 mag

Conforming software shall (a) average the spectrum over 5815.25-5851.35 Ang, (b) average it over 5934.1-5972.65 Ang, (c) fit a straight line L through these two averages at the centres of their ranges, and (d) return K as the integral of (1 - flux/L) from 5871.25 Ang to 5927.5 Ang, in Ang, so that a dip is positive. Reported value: 4.2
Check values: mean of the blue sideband 8.46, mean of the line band 7.54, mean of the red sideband 7.89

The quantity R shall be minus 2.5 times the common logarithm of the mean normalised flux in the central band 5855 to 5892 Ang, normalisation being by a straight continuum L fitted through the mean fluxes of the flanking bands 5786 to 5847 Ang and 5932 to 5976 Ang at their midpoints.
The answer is 0.07 mag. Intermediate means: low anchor 8.29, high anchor 7.92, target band 7.63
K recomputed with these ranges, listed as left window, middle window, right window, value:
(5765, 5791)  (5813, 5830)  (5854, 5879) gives -1.31 Ang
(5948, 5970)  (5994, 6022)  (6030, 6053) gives 1.73 Ang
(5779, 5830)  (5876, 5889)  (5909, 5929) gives 0.82 Ang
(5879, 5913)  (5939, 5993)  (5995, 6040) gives -3.02 Ang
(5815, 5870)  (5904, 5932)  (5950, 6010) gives 0.71 Ang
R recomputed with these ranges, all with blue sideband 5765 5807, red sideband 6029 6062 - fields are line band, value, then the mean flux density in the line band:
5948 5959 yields 0.04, 7.81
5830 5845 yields -0.05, 8.48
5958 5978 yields 0.03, 7.88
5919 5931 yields 0.04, 7.82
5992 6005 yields 0.04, 7.82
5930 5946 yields 0.01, 8.01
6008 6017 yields 0.11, 7.35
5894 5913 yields 0.09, 7.49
